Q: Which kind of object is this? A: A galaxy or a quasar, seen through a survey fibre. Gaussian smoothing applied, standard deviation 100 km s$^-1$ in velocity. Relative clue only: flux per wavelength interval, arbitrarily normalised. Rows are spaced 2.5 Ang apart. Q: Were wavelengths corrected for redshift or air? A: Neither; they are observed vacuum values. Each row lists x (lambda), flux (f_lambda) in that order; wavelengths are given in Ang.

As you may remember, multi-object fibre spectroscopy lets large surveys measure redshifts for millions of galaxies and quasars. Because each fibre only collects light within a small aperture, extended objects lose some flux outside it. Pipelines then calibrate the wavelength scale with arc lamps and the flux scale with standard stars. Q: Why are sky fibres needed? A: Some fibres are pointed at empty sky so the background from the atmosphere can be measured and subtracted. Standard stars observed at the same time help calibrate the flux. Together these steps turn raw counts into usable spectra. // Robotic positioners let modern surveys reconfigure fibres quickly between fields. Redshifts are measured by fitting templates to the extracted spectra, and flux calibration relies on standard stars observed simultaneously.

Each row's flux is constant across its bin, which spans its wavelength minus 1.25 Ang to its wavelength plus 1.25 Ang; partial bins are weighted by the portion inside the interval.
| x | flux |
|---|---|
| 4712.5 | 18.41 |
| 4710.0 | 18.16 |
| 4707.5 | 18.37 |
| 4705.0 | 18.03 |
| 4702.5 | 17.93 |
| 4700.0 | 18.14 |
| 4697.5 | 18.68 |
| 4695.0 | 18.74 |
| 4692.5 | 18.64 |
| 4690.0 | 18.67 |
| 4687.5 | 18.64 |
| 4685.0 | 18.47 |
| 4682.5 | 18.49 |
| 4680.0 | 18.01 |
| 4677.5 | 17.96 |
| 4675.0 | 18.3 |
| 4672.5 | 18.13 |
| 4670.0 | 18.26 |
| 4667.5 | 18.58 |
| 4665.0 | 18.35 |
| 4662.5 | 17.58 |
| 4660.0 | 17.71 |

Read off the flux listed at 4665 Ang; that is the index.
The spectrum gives 18.35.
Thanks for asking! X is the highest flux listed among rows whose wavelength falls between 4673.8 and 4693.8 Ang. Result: 18.67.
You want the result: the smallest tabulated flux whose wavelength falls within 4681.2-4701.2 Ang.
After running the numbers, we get 18.14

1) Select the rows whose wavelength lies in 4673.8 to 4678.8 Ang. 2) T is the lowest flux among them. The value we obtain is 17.96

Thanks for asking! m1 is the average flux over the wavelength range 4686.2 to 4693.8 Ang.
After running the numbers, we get 18.6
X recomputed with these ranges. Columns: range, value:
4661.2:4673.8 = 18.58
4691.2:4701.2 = 18.74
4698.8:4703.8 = 18.14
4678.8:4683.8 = 18.49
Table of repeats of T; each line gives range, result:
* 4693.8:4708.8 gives 17.93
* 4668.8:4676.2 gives 18.13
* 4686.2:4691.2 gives 18.64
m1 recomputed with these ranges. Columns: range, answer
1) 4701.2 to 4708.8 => 18.1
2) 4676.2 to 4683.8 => 18.2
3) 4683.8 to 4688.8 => 18.6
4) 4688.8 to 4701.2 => 18.6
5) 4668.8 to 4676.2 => 18.2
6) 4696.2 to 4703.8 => 18.3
